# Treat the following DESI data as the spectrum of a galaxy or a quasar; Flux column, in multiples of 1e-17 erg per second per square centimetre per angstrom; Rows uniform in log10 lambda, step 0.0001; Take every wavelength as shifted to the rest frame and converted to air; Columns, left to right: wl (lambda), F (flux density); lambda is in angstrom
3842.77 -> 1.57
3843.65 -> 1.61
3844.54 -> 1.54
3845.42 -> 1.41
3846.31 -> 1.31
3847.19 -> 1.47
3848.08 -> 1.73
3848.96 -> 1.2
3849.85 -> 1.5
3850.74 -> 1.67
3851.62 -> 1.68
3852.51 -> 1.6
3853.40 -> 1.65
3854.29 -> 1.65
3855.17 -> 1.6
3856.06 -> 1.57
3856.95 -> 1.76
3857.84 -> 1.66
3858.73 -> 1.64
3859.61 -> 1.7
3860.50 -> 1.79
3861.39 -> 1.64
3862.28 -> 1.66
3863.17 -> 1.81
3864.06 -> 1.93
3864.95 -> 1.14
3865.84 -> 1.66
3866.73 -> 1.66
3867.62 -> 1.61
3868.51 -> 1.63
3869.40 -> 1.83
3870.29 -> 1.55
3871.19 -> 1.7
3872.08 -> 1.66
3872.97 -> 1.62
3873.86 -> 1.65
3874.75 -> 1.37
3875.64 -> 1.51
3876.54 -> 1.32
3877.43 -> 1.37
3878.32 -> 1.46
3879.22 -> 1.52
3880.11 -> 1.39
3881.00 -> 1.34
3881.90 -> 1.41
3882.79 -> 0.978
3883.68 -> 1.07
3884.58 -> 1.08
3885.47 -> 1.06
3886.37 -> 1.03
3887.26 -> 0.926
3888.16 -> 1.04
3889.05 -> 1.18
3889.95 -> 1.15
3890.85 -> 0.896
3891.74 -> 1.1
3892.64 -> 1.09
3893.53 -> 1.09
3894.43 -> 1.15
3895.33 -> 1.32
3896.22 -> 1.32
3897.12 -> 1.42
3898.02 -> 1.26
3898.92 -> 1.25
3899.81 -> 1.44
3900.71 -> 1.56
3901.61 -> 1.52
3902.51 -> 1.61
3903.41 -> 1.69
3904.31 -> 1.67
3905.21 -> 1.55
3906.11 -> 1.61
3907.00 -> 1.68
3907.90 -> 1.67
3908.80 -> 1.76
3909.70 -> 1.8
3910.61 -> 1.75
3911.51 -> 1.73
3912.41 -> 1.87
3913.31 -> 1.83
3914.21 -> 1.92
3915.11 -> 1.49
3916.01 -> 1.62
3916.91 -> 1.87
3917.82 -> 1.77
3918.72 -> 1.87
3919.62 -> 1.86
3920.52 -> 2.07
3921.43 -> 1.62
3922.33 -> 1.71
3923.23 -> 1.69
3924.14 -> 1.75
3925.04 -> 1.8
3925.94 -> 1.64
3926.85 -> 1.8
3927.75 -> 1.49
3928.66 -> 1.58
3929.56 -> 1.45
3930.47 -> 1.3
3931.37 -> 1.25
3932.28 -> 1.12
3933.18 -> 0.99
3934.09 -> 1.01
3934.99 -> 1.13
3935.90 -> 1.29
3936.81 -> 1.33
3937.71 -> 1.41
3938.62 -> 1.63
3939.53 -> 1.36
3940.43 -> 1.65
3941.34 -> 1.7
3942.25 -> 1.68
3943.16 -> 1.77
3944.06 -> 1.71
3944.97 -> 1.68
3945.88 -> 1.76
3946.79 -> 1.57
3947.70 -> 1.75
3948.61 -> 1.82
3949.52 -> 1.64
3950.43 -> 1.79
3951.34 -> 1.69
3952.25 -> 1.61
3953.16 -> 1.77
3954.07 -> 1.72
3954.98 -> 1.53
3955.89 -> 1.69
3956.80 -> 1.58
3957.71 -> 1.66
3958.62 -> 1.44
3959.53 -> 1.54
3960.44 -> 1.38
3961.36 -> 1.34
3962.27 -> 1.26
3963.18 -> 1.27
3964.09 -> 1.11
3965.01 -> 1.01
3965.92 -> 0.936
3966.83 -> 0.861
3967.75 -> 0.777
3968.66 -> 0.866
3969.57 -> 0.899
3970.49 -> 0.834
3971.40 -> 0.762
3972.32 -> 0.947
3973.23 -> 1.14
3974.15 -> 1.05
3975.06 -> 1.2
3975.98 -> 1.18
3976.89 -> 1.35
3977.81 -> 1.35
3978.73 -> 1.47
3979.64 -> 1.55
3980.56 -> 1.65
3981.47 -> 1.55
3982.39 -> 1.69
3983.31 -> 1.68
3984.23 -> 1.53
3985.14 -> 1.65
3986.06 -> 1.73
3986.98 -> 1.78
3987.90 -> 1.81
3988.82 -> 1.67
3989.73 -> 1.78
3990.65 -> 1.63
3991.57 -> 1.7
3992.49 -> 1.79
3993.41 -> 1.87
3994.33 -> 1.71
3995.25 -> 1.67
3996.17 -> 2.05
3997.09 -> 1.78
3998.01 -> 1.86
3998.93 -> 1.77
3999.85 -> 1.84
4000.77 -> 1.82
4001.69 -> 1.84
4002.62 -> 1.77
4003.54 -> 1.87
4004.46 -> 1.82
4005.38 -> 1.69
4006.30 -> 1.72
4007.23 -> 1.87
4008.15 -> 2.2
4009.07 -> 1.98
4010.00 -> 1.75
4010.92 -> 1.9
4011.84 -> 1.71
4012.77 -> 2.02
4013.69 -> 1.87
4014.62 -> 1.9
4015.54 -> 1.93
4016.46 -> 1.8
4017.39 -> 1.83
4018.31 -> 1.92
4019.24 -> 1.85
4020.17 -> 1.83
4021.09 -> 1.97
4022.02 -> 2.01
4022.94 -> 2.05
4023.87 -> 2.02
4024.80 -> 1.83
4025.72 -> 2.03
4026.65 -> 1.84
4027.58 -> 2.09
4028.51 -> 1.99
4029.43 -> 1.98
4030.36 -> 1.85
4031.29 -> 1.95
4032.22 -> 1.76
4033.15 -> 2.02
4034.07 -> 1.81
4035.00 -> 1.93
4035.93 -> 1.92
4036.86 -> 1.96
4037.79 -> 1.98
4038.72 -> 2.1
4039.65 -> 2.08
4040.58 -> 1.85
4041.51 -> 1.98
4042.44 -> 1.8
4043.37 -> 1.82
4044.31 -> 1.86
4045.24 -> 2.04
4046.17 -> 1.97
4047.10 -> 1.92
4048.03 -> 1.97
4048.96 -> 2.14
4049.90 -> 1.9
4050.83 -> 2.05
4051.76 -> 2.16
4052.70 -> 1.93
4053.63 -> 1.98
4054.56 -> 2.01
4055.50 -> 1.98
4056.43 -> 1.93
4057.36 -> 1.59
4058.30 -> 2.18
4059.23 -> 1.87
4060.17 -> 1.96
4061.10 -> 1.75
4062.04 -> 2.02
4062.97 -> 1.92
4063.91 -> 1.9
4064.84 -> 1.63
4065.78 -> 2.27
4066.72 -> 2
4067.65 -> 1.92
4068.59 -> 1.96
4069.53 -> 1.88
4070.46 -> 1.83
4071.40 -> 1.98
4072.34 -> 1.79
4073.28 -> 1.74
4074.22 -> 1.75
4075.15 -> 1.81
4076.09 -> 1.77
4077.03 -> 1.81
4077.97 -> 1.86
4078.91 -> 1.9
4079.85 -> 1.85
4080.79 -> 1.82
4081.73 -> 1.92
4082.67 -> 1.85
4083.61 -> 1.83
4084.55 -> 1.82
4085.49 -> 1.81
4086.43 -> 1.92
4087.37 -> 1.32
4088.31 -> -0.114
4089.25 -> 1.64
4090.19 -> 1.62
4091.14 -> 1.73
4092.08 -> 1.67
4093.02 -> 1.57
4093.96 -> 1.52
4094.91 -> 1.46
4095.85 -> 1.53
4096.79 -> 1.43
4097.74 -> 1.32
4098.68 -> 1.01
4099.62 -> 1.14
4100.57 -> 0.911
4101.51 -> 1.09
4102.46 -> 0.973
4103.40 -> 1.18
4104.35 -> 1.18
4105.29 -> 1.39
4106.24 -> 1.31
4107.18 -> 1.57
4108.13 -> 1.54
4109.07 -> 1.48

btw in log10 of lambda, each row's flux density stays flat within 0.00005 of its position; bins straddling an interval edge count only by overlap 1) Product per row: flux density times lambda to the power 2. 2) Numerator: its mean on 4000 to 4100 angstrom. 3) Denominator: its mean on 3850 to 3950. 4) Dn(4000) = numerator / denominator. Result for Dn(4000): 1.30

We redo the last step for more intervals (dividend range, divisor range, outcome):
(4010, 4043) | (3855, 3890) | 1.42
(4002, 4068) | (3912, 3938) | 1.30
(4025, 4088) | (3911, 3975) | 1.37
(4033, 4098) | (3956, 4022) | 1.20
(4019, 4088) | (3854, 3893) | 1.45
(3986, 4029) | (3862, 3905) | 1.42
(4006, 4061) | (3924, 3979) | 1.45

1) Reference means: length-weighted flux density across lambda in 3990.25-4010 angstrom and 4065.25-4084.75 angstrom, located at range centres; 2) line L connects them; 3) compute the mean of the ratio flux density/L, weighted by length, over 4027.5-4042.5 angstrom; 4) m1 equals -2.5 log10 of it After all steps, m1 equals -0.06 mag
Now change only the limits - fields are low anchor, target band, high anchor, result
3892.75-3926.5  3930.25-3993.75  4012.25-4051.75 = 0.22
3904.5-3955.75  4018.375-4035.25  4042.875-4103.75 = -0.14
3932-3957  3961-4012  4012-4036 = 0.16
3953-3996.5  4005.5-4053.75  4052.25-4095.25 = -0.19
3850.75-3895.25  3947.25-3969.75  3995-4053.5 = 0.21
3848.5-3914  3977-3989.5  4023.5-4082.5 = 0.08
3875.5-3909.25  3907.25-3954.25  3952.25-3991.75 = -0.20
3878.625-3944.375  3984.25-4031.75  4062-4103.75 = -0.19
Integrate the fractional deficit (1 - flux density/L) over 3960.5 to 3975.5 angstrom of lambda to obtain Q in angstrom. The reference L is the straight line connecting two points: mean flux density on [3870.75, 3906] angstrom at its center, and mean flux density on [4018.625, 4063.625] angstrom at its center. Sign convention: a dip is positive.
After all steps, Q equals 5.7 angstrom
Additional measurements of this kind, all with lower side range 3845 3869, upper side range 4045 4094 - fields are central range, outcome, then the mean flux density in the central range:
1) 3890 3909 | 2.9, 1.4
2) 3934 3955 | 1.3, 1.59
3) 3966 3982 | 5.4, 1.14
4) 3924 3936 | 2.1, 1.39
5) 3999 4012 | -0.6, 1.84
